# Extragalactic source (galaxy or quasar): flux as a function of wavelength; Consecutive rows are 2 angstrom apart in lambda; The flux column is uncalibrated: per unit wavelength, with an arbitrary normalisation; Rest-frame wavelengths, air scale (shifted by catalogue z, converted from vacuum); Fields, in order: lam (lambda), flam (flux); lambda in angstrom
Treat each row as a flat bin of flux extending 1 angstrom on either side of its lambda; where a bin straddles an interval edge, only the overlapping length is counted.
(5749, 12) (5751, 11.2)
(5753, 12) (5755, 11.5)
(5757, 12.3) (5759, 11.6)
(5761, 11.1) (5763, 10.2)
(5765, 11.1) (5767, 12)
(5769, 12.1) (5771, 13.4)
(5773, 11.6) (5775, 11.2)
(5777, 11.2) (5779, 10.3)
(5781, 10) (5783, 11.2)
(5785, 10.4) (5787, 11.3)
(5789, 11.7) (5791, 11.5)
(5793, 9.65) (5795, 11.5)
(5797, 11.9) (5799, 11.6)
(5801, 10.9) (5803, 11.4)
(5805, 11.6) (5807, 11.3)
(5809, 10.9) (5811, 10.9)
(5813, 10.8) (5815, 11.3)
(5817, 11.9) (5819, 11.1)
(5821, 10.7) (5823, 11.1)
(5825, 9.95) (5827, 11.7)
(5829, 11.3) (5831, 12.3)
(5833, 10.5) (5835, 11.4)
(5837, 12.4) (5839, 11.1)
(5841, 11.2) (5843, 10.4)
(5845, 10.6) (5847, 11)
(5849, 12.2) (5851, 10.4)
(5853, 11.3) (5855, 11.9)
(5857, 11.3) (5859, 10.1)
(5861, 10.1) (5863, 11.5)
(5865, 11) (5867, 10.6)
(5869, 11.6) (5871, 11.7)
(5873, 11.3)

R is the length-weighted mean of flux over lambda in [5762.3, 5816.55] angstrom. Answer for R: 11.2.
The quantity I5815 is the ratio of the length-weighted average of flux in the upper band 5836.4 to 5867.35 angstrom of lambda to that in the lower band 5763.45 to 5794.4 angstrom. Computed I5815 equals 1.0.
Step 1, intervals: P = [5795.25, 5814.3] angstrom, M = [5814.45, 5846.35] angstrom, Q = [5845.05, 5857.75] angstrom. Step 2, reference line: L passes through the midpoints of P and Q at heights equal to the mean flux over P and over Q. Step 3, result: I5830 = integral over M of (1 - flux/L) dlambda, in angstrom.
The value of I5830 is 0.3 angstrom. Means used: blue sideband 11.3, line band 11.2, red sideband 11.3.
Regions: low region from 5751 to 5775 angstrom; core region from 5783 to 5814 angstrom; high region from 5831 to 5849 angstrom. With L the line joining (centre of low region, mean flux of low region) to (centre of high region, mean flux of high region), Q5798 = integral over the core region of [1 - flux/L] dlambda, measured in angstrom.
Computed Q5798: 0.8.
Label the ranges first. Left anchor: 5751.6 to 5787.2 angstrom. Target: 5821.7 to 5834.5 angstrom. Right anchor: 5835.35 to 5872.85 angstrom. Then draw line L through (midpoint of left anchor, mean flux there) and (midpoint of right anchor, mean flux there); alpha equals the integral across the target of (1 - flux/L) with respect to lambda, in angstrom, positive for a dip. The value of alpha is 0.1 angstrom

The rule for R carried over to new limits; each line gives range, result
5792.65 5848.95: 11.2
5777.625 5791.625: 10.9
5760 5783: 11.3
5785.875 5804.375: 11.3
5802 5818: 11.3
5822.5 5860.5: 11.2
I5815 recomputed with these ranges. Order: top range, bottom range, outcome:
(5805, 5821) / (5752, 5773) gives 0.95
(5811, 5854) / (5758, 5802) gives 0.99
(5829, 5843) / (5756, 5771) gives 0.98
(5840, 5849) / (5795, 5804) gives 0.96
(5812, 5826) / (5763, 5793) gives 0.97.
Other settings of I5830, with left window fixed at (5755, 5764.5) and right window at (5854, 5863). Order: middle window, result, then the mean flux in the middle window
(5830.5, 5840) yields -0.42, 11.5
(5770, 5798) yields 0.03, 11.2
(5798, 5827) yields -0.05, 11.1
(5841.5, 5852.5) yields 0.02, 11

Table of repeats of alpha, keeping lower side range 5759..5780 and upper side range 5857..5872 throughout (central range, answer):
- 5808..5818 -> 0.05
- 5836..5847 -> -0.05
